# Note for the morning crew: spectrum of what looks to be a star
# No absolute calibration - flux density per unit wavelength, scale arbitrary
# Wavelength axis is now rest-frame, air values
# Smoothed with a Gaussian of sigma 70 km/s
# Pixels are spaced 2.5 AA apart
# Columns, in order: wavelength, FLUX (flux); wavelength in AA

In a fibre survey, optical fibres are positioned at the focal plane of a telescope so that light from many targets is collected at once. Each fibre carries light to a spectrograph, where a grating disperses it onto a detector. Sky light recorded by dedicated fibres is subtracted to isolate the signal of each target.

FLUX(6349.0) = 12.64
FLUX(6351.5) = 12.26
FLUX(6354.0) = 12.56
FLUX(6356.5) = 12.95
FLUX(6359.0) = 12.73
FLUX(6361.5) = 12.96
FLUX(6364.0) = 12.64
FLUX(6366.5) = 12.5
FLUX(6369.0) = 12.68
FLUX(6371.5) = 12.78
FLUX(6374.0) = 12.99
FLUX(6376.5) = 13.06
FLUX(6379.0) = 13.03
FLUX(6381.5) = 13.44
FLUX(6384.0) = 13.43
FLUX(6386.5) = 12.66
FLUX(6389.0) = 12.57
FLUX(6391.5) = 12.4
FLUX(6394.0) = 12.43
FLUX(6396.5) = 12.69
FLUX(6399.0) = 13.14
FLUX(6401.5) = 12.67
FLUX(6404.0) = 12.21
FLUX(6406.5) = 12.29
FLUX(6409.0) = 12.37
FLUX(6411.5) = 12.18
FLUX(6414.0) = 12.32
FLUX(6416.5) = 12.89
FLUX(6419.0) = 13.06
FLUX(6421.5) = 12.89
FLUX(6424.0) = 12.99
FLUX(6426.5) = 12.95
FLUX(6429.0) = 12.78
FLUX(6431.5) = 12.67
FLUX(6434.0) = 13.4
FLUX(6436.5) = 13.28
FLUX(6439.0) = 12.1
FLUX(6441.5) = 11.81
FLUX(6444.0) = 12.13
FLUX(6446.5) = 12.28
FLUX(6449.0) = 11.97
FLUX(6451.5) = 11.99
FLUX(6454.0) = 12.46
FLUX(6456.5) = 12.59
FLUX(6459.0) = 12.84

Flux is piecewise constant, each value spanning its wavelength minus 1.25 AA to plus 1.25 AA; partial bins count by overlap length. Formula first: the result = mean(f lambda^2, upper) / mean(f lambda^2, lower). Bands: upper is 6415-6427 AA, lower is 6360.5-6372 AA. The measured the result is 1.0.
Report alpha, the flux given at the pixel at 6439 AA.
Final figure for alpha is 12.1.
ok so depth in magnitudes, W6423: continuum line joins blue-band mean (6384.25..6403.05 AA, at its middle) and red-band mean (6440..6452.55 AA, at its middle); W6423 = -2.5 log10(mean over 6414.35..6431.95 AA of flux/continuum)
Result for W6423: -0.05 mag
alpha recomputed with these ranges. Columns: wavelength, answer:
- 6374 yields 12.99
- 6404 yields 12.21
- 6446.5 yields 12.28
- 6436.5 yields 13.28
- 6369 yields 12.68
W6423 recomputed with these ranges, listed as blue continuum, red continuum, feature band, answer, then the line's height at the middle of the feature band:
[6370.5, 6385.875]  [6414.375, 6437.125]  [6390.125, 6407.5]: 0.04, 13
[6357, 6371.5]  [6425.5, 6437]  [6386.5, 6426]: 0.02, 12.9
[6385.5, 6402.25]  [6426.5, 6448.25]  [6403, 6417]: 0.02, 12.6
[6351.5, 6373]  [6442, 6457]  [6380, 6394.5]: -0.02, 12.6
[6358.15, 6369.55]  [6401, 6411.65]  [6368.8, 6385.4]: -0.04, 12.6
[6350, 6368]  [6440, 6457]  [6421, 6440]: -0.05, 12.3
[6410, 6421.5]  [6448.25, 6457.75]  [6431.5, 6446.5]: -0.01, 12.4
